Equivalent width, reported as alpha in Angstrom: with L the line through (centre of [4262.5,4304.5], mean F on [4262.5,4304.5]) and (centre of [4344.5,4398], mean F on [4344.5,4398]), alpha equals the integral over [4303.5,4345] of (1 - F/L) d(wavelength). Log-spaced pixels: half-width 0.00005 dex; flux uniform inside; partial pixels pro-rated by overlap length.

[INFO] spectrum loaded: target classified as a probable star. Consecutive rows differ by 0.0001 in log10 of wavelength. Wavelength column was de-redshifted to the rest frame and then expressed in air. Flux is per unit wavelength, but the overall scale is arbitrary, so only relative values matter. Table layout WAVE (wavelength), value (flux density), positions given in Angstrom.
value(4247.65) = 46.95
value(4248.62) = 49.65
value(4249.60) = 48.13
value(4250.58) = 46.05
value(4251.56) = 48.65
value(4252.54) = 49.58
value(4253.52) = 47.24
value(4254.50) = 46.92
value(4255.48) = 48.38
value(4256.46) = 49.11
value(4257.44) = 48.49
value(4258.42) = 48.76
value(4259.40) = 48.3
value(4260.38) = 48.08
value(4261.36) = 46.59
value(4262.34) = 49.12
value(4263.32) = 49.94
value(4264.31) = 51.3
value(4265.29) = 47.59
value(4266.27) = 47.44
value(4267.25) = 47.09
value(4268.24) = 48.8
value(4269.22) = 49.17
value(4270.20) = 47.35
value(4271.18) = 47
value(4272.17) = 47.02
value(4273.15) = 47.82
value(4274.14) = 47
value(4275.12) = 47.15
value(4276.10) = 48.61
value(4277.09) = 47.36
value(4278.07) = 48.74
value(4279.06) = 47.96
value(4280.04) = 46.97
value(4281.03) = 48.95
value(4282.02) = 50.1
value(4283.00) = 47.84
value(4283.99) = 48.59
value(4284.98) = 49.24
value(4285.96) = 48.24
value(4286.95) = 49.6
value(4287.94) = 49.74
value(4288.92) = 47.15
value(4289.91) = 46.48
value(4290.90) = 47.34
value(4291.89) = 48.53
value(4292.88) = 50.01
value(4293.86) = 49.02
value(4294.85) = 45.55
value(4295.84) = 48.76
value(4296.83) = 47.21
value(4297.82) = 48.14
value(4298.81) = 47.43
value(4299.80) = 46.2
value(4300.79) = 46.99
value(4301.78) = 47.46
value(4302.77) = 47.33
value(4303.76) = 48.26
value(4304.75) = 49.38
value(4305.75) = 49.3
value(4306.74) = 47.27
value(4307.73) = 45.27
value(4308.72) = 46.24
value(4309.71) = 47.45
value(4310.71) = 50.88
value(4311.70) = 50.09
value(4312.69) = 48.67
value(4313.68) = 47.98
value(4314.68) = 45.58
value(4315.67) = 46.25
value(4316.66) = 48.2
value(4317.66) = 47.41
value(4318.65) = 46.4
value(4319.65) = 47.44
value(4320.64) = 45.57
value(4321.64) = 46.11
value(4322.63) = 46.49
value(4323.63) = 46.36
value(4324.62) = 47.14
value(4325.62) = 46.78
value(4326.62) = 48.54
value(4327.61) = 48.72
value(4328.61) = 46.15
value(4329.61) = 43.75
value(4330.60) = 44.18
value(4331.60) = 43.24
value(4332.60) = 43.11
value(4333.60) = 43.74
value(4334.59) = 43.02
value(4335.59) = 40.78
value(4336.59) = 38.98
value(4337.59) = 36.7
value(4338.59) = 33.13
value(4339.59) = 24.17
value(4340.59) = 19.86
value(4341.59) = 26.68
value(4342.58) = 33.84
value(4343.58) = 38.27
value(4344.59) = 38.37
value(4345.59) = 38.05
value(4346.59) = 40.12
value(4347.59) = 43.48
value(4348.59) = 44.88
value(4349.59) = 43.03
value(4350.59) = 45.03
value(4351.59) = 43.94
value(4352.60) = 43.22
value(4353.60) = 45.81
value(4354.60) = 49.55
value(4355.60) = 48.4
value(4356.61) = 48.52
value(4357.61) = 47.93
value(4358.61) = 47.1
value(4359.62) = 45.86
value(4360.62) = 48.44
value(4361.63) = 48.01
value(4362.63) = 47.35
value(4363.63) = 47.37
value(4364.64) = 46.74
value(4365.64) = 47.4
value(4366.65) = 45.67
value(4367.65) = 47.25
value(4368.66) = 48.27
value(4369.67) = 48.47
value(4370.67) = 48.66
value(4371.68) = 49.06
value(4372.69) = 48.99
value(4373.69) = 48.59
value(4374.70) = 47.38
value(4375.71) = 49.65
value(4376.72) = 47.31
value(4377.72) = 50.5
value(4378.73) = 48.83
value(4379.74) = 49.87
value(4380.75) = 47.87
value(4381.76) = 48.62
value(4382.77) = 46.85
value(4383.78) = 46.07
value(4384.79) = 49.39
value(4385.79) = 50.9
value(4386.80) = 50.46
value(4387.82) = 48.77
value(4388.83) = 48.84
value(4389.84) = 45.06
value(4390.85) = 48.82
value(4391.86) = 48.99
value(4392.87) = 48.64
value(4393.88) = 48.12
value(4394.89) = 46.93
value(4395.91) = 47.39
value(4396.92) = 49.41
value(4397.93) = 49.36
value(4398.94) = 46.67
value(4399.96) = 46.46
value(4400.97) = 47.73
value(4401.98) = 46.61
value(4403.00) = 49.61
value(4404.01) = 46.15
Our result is 3.7 Angstrom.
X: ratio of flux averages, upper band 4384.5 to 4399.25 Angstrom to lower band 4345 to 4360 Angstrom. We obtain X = 1.1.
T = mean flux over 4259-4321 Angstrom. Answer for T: 47.9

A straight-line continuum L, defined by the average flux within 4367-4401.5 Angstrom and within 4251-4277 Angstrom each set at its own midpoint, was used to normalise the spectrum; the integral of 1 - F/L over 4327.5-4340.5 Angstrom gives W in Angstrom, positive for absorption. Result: 2.3 Angstrom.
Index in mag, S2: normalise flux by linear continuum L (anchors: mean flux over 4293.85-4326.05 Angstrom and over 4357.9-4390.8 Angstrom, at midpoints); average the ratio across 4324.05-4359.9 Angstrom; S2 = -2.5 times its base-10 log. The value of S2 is 0.15 mag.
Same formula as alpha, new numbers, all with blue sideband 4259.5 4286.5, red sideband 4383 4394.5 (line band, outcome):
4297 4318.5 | 0.3 Angstrom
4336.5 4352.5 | 3.8 Angstrom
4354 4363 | 0.1 Angstrom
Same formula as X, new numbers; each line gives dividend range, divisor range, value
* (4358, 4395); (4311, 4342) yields 1.12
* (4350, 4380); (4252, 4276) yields 0.99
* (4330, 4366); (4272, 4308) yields 0.87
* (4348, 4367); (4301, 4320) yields 0.98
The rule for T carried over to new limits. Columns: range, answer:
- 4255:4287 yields 48.3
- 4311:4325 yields 47.2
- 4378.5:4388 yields 48.7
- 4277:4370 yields 45.4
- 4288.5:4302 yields 47.6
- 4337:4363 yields 41.1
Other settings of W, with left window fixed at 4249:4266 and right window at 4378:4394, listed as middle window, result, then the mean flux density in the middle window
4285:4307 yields 0.18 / 48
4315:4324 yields 0.33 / 46.7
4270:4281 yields 0.17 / 47.6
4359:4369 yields 0.27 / 47.2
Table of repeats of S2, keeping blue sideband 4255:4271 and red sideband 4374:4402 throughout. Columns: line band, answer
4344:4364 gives 0.073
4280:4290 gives -0.003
